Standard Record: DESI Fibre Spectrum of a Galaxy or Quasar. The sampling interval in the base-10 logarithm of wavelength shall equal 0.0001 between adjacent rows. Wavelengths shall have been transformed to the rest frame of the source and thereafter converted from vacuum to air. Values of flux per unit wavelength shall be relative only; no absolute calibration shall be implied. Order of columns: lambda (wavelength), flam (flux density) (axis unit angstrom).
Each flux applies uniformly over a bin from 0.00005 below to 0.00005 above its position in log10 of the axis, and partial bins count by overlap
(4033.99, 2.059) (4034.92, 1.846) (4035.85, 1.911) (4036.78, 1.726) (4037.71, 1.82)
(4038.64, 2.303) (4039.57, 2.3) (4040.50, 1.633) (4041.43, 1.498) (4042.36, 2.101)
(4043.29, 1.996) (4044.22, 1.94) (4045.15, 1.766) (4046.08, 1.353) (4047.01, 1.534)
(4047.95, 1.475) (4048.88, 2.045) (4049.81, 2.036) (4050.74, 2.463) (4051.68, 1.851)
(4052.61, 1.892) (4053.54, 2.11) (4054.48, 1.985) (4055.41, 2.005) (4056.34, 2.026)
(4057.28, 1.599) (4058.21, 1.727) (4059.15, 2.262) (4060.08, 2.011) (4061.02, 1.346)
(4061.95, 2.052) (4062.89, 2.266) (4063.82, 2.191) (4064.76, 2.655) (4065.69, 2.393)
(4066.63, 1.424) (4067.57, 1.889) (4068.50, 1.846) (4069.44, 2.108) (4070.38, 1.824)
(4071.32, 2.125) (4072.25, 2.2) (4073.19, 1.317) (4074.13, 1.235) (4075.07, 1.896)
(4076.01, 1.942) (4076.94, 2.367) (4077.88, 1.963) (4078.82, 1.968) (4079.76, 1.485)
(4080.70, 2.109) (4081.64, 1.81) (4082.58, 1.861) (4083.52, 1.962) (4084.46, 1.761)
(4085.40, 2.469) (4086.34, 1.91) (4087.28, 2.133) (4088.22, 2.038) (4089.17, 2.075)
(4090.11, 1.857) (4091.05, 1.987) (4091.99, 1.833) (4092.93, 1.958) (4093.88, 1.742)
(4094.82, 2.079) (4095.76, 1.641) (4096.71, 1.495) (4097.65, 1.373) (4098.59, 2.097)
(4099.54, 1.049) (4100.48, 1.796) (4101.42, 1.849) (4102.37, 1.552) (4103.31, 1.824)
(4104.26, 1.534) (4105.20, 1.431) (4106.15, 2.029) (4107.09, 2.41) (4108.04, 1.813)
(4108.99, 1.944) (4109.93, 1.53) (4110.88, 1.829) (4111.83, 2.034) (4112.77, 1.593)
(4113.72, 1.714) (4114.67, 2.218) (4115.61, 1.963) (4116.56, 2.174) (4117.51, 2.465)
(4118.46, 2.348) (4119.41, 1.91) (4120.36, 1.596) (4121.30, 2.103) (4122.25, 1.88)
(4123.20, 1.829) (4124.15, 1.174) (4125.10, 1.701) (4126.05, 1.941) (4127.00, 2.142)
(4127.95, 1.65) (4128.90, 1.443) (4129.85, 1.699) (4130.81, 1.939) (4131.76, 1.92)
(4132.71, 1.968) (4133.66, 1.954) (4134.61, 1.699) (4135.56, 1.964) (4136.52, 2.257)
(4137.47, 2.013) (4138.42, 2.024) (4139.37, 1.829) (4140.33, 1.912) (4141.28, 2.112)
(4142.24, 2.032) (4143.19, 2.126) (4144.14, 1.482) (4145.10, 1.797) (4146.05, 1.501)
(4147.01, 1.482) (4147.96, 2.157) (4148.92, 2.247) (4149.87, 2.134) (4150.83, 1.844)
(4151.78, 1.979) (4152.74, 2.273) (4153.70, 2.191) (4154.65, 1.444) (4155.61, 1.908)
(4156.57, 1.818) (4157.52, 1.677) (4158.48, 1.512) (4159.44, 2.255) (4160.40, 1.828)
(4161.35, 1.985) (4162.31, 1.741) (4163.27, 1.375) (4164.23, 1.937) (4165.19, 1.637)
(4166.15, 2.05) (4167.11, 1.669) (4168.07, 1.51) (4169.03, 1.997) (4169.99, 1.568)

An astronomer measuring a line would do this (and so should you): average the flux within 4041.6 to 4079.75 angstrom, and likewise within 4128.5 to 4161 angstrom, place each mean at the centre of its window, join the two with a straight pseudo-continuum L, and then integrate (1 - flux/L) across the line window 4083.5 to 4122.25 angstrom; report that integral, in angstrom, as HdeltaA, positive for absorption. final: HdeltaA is 0.6 angstrom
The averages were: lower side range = 1.92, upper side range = 1.9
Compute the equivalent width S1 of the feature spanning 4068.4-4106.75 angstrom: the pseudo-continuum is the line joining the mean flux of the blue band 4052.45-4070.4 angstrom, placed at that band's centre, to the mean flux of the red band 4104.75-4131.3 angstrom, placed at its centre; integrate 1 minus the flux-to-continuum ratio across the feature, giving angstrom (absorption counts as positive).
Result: 1.8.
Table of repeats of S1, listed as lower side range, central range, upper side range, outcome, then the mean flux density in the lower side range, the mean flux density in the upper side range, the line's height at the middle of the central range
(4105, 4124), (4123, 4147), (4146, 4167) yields 0.80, 1.93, 1.87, 1.9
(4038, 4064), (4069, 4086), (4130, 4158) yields 0.06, 1.92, 1.92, 1.92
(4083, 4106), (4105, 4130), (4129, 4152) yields -0.24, 1.81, 1.91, 1.86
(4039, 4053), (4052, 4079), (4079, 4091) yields -0.60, 1.86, 1.96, 1.91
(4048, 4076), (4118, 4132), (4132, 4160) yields 0.79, 1.95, 1.92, 1.93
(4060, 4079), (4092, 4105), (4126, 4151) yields 1.61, 1.95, 1.9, 1.93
